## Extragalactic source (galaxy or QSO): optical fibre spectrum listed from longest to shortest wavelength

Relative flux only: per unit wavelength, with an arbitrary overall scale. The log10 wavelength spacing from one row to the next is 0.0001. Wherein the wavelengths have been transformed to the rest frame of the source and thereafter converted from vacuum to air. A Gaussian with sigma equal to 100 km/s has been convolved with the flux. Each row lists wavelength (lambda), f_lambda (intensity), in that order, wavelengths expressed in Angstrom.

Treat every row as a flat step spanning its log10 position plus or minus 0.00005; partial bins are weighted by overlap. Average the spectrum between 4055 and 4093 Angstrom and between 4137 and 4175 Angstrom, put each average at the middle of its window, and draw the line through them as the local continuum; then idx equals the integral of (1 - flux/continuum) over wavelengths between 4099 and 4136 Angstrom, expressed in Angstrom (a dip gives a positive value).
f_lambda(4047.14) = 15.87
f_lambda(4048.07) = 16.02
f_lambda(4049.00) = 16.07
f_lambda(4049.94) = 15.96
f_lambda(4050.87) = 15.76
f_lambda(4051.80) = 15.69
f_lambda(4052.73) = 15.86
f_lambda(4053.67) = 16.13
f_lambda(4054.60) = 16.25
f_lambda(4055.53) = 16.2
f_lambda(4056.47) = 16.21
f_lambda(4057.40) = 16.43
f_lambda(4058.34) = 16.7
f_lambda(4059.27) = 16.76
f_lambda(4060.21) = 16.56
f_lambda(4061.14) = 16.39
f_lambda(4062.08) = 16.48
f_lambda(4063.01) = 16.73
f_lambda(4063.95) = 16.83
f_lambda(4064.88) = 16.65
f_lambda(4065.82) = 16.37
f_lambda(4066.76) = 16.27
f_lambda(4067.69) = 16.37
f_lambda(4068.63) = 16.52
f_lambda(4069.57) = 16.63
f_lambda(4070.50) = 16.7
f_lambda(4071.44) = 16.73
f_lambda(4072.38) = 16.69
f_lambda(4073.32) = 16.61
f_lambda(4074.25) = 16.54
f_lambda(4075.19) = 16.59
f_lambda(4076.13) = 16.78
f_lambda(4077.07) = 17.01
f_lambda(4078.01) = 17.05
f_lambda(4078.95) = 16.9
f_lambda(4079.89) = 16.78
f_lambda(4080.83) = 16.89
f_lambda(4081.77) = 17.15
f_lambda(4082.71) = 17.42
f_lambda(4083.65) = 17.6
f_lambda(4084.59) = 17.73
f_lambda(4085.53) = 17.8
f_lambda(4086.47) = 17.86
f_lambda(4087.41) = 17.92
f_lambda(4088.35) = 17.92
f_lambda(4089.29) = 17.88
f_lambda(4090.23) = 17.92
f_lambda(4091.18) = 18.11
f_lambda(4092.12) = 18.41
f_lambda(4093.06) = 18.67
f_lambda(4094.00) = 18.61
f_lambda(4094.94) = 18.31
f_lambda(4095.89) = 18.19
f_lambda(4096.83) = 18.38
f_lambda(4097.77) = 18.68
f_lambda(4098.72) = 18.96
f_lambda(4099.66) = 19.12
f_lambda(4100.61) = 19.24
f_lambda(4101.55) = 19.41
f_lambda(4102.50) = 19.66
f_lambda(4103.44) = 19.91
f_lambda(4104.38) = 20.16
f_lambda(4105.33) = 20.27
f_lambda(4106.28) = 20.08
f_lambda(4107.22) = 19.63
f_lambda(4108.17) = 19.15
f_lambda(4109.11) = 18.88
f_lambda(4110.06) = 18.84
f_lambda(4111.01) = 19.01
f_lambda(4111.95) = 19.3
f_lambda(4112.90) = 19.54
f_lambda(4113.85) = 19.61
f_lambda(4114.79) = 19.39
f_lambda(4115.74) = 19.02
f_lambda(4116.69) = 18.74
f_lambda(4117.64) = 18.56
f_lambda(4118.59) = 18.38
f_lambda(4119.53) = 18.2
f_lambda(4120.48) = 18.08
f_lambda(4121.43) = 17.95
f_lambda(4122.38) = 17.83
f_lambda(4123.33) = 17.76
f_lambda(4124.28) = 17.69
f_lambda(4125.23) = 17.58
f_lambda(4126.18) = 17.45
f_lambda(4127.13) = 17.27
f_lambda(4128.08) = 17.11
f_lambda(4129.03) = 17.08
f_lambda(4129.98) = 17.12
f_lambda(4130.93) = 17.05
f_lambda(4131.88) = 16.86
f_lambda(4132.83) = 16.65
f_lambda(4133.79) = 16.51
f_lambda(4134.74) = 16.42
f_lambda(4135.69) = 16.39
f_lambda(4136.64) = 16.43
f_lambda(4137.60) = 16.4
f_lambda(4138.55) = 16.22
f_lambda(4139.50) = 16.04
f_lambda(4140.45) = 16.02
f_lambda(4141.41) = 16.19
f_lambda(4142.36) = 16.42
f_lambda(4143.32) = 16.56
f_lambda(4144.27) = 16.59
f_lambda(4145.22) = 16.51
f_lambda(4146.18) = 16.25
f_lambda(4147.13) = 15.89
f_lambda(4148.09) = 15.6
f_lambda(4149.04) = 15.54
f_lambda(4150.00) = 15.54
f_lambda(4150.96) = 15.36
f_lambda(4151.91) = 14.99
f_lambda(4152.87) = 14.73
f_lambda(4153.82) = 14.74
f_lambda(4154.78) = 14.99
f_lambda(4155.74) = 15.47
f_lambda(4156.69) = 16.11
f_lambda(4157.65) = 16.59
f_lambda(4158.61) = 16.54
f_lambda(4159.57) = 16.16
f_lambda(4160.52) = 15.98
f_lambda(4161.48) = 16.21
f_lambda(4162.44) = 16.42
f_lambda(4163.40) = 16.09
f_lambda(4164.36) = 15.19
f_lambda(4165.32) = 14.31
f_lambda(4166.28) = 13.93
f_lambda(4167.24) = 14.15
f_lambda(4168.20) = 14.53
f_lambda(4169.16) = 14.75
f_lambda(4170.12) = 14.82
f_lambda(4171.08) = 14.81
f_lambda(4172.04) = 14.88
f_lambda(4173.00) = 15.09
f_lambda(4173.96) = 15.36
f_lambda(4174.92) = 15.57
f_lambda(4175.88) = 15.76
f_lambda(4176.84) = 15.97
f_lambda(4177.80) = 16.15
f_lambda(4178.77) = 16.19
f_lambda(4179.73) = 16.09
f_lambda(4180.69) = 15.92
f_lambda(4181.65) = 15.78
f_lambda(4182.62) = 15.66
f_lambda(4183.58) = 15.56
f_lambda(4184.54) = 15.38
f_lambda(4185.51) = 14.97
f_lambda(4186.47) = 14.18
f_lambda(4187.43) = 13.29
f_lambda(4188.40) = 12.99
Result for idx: -4.9 Angstrom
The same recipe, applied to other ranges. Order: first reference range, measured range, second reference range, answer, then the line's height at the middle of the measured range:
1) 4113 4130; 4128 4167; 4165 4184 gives 1.7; 16.7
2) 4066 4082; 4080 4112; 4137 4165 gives -4.1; 16.5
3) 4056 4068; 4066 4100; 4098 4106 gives 1.2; 18.1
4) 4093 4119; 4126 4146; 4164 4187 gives 0.9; 17.4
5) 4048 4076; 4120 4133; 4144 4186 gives -1.3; 15.8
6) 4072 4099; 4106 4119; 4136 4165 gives -1.7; 16.9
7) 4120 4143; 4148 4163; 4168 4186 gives 0.4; 16.2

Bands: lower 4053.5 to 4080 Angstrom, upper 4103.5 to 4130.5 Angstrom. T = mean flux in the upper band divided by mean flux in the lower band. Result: 1.12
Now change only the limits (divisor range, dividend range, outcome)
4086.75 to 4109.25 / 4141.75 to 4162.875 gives 0.84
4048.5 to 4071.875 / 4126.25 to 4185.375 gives 0.97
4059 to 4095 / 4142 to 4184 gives 0.91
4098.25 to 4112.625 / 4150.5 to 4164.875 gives 0.81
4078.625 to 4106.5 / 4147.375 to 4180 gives 0.84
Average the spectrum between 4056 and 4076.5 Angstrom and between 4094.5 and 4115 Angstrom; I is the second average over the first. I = 1.2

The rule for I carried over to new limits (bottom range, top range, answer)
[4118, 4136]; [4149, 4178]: 0.89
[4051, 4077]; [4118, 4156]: 1.01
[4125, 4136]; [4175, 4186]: 0.93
